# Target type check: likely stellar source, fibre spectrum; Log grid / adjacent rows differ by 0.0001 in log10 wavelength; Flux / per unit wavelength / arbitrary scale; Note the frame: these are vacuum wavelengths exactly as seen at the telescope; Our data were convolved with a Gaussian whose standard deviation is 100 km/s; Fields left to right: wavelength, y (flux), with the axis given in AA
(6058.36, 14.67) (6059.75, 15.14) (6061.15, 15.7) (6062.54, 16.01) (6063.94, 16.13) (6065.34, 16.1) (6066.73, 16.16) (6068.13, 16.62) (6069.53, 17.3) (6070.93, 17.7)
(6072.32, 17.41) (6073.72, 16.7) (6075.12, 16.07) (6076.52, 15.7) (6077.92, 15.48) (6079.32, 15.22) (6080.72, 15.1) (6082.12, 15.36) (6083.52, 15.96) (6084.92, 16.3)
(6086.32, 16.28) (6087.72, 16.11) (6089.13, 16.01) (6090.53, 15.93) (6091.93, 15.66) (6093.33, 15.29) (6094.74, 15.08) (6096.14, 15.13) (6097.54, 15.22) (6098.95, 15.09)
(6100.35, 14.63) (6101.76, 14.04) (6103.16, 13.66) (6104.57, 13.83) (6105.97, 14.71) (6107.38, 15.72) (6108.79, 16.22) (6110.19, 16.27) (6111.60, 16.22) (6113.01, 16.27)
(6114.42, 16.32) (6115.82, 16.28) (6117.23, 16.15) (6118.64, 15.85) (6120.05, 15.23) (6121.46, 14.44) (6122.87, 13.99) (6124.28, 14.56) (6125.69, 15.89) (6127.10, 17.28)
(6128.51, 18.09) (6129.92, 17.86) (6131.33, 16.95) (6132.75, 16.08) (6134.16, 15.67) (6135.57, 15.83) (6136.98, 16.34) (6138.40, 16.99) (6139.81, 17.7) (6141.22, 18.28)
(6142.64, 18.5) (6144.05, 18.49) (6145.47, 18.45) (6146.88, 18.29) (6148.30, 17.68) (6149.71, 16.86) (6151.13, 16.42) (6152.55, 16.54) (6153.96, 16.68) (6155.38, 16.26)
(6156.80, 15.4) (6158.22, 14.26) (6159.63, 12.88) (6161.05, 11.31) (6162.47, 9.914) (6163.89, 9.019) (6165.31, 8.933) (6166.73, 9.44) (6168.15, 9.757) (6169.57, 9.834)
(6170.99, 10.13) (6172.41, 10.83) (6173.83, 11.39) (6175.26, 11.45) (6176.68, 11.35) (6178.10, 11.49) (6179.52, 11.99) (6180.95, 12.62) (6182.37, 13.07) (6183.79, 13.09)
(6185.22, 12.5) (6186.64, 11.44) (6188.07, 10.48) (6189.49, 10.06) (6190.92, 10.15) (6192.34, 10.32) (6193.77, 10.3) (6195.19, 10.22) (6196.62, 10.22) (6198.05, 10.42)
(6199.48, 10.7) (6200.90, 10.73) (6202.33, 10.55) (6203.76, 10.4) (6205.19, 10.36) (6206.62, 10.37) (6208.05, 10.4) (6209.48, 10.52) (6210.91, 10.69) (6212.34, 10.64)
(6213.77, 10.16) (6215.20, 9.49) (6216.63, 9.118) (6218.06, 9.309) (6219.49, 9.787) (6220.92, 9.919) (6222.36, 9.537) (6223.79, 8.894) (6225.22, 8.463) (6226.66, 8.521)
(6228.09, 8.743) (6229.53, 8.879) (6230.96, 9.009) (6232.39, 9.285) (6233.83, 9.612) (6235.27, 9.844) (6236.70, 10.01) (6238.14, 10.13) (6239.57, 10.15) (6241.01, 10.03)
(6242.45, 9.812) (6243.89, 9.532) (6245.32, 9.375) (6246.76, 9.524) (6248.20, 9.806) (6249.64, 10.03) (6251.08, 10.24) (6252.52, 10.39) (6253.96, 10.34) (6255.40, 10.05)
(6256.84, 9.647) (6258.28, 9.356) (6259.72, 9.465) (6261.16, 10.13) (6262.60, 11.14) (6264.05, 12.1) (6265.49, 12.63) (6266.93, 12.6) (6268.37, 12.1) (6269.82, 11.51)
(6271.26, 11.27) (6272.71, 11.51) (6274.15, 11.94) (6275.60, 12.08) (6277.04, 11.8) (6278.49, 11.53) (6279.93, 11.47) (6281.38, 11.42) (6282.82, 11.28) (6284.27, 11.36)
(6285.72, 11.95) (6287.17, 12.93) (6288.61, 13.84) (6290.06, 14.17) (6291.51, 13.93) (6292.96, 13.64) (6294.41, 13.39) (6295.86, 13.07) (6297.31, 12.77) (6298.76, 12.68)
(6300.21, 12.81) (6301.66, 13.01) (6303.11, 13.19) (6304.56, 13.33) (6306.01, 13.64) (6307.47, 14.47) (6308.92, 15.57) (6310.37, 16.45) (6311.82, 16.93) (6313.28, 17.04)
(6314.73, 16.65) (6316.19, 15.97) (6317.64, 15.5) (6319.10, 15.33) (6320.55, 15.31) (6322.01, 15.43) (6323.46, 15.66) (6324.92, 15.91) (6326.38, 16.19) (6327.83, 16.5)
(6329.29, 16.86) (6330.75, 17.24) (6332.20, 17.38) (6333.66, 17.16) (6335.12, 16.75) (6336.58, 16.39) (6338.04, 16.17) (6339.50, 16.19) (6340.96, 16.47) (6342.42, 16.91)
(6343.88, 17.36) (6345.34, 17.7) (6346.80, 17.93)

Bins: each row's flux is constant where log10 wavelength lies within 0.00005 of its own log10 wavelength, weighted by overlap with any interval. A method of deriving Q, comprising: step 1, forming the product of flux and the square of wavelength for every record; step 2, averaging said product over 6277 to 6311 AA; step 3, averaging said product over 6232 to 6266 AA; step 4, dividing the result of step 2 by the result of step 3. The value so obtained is 1.31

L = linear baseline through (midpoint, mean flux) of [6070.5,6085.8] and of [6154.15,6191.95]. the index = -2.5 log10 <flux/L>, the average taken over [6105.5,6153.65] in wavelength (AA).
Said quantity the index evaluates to -0.22 mag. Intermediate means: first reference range 16.1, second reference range 11.6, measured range 16.6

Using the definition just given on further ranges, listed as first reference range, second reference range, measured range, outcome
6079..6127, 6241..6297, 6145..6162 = -0.11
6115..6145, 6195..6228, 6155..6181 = 0.18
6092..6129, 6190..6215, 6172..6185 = -0.02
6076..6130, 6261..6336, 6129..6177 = 0.05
